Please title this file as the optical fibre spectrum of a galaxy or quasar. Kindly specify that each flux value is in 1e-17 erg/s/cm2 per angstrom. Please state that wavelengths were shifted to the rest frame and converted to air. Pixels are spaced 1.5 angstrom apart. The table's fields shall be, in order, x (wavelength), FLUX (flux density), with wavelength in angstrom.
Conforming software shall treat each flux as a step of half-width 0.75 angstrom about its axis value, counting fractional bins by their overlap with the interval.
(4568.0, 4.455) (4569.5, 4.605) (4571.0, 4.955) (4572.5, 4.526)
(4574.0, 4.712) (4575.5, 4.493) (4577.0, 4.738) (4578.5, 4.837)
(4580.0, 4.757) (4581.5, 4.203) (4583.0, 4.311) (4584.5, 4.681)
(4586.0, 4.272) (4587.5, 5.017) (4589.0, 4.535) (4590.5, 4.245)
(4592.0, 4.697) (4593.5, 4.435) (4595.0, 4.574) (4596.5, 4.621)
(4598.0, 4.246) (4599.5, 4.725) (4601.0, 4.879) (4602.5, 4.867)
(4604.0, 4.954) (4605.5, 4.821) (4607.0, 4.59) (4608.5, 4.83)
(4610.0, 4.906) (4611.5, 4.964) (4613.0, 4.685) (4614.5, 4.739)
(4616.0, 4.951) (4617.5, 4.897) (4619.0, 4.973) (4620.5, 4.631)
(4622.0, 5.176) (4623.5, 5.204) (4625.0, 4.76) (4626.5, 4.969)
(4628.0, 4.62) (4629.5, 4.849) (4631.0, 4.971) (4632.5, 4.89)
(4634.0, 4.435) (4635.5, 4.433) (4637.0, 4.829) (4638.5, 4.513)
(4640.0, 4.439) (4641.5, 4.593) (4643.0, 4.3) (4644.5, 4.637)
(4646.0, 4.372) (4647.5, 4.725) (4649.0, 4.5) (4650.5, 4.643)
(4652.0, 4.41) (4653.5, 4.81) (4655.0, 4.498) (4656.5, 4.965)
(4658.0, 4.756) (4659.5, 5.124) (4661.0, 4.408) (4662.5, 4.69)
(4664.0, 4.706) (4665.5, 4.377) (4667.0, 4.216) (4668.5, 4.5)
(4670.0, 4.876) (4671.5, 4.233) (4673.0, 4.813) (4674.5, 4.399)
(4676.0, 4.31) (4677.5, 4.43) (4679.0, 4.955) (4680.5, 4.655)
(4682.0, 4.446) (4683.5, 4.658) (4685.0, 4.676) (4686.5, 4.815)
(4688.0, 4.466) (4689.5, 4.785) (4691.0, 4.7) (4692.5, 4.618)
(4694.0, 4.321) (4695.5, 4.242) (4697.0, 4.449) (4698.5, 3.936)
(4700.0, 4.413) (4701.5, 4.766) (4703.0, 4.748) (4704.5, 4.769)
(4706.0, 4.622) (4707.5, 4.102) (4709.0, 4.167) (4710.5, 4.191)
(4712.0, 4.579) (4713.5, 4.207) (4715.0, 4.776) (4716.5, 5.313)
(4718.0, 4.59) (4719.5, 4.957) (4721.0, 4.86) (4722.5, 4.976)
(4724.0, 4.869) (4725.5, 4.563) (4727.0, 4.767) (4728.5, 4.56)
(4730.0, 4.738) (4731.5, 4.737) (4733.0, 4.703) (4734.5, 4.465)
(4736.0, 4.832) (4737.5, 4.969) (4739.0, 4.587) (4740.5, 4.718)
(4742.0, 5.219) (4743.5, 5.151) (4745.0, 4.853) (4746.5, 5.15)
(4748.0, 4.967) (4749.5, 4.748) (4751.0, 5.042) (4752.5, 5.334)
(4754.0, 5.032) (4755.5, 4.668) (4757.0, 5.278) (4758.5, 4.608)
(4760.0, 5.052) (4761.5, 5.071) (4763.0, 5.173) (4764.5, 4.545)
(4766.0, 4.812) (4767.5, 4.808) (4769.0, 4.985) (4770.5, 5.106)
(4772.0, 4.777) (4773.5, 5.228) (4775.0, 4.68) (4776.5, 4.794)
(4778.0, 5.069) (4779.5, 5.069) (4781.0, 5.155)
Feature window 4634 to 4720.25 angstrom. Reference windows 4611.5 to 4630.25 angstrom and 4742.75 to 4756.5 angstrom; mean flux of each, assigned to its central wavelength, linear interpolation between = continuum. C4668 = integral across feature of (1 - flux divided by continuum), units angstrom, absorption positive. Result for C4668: 6.3 angstrom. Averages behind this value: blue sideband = 4.87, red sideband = 5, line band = 4.57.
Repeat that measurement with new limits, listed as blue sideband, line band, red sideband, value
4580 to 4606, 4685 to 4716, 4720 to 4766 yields 1.9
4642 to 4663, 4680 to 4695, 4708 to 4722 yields 0.1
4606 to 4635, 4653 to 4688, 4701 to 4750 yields 1.3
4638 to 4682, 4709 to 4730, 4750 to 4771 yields 0.5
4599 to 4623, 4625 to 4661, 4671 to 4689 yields 0.5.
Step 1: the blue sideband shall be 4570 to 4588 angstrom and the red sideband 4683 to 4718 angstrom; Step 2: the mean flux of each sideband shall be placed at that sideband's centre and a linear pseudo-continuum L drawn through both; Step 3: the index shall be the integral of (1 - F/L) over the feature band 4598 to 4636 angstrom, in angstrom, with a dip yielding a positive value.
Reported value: -1.9 angstrom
